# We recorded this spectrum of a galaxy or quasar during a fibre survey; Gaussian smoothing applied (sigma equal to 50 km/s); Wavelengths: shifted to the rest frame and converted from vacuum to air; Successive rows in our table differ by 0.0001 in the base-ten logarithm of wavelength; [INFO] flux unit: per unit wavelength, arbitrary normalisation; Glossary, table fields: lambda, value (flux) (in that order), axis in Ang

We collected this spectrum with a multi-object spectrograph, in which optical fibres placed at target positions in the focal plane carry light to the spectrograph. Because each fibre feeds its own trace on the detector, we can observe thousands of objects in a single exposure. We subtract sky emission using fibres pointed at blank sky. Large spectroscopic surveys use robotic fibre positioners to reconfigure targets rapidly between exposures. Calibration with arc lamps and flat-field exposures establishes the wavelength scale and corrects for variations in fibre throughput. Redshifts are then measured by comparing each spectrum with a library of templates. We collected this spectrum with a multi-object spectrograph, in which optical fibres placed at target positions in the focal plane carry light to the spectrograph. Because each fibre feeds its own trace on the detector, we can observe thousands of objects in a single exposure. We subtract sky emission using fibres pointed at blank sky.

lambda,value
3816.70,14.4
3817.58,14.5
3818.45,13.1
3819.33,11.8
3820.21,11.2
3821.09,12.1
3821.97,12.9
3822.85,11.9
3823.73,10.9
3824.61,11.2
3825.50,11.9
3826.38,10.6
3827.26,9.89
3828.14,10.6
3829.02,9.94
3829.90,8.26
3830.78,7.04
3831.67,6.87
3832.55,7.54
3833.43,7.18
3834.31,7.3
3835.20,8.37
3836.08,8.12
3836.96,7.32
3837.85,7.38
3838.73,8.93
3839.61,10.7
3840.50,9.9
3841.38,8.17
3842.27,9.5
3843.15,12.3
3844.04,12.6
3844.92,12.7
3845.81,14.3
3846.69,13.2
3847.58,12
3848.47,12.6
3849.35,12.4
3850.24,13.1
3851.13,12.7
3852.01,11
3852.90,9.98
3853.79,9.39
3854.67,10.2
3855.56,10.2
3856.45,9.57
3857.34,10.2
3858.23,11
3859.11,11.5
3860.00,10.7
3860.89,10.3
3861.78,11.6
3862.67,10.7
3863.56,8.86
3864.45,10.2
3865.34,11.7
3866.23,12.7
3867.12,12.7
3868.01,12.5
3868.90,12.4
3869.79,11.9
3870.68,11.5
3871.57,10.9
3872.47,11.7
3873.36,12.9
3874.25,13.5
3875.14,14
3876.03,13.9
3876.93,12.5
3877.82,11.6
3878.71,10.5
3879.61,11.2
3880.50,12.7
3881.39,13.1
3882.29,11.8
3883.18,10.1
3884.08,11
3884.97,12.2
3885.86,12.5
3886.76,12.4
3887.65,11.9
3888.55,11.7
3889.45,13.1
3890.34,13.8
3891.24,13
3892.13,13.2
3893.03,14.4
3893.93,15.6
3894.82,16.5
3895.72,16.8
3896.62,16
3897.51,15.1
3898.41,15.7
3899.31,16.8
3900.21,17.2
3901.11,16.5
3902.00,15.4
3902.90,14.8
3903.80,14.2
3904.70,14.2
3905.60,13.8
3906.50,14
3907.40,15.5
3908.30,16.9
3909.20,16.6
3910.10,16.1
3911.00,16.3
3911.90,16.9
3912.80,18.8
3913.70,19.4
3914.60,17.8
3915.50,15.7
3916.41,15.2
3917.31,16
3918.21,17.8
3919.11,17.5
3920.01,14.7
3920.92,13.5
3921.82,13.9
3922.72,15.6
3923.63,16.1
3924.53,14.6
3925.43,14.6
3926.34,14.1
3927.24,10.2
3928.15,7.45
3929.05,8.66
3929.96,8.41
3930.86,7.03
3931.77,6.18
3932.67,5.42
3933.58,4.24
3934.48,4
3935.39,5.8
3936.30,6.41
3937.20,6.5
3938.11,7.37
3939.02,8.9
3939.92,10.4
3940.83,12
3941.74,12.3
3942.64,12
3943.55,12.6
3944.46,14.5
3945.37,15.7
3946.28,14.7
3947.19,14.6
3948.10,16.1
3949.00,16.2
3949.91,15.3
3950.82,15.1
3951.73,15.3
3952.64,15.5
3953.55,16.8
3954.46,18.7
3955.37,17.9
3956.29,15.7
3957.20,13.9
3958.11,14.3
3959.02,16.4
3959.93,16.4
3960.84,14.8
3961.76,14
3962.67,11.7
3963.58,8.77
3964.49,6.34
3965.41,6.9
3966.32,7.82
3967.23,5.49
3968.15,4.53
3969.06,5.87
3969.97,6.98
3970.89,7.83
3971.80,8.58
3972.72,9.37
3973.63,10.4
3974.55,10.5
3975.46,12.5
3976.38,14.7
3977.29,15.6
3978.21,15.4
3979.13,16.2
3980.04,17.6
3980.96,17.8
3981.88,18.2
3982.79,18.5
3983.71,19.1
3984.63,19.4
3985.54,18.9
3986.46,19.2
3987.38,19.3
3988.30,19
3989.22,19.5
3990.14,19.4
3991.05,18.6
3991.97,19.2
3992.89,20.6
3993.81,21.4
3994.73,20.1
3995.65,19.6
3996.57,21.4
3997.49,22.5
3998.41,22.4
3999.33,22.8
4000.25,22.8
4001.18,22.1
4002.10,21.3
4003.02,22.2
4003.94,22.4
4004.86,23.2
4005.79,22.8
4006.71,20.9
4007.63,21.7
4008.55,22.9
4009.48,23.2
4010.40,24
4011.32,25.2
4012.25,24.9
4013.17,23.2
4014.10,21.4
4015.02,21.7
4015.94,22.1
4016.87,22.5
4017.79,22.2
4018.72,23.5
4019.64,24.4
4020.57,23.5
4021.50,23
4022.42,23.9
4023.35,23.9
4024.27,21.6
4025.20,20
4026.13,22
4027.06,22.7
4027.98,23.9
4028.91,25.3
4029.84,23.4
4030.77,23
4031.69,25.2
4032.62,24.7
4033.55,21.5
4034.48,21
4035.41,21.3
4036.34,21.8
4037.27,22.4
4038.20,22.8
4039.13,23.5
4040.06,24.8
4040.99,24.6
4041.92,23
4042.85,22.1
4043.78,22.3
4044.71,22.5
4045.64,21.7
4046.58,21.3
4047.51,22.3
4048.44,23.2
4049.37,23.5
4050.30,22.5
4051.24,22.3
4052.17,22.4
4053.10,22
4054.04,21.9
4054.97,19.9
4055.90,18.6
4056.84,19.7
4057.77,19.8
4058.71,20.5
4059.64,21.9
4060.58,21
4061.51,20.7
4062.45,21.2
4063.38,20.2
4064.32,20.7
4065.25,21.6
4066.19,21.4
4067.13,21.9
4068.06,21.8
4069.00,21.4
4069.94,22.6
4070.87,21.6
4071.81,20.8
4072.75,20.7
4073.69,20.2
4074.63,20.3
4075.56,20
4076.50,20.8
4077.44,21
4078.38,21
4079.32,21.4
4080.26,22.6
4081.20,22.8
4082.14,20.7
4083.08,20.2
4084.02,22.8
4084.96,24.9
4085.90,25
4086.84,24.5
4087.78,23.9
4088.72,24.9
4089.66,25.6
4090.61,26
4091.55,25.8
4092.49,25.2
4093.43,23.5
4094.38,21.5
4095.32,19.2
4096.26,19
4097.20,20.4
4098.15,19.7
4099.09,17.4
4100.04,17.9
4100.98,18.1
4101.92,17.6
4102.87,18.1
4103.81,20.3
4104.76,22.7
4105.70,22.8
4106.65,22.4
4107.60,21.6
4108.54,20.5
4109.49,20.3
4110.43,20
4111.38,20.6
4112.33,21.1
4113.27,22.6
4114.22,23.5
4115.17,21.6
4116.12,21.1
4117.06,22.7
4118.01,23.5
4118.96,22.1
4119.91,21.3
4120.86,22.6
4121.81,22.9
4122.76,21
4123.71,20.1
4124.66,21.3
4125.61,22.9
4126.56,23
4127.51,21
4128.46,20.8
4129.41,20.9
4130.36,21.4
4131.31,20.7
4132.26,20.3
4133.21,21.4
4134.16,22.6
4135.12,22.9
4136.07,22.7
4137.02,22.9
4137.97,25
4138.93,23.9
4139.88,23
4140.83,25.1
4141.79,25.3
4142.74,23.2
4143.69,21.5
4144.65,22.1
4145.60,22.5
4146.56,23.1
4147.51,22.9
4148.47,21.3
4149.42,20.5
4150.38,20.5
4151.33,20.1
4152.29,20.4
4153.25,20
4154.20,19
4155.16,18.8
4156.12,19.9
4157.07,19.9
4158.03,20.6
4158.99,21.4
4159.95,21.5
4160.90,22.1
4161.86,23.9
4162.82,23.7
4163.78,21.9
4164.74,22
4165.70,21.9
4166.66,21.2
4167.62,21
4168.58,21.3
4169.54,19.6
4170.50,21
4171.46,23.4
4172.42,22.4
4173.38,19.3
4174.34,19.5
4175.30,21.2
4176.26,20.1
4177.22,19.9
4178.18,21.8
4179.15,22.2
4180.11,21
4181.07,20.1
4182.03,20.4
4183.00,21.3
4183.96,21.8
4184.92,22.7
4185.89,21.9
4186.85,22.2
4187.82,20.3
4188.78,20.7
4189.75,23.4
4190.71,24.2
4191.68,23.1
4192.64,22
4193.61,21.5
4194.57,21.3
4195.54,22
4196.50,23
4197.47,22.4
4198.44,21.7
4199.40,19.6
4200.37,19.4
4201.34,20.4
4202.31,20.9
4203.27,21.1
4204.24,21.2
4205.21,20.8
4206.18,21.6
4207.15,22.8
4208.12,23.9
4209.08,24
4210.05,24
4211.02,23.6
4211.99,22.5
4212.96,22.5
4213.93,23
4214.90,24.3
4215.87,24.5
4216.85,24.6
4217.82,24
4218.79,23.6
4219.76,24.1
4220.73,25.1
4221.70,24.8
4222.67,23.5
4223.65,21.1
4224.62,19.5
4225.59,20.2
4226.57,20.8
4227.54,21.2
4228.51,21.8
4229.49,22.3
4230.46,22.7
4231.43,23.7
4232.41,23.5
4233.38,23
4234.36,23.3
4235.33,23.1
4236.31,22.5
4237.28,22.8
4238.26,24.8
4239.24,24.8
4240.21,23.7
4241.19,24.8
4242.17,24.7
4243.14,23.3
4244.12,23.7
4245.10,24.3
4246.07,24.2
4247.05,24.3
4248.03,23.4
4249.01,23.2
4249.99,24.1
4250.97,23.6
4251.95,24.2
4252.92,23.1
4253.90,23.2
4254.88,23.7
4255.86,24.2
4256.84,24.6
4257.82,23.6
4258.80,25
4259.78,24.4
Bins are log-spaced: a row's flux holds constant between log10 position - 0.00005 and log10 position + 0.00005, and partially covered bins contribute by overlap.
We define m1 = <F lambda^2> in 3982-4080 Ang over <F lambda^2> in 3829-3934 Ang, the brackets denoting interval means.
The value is 1.9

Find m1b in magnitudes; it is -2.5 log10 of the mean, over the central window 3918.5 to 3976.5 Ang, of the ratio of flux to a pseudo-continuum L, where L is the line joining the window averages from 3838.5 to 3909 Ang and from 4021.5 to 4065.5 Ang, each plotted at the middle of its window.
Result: 0.40 mag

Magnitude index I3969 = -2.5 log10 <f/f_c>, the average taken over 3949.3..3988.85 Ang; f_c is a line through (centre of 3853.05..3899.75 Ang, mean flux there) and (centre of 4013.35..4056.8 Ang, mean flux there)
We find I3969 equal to 0.31 mag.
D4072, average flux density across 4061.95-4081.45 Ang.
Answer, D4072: 21.2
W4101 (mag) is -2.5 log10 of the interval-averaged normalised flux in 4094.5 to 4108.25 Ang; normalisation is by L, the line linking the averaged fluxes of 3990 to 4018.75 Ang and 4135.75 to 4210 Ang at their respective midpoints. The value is 0.10 mag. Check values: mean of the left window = 22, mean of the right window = 21.7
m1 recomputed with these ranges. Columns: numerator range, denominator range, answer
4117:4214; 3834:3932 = 1.96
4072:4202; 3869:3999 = 1.72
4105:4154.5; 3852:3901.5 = 1.99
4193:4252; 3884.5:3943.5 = 2.02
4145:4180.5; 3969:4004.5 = 1.31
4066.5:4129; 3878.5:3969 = 1.80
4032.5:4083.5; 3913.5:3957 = 1.80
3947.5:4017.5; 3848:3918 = 1.36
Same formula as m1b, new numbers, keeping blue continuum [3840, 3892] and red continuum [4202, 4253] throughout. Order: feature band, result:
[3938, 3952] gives 0.06 mag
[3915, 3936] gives 0.17 mag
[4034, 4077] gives -0.22 mag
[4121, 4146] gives -0.11 mag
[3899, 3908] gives -0.18 mag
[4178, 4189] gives 0.02 mag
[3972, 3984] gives 0.03 mag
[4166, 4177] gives 0.02 mag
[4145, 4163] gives -0.02 mag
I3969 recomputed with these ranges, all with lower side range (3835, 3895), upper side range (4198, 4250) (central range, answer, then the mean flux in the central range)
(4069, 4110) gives -0.16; 21.6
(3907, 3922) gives -0.24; 16.4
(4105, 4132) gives -0.11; 21.7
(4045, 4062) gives -0.22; 21.4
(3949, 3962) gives -0.09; 15.8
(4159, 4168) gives -0.06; 22.1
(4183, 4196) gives -0.01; 22.1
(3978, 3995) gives -0.22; 18.9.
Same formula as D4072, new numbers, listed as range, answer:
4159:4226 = 22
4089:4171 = 21.6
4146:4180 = 21.1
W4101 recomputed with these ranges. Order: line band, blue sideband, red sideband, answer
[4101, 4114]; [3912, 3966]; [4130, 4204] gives -0.08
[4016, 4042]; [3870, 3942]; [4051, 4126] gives -0.23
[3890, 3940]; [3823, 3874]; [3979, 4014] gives 0.12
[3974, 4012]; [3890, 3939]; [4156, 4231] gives -0.24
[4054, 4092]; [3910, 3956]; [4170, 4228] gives -0.22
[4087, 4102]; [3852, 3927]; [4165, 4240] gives -0.14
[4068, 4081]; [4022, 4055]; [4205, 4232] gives 0.08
